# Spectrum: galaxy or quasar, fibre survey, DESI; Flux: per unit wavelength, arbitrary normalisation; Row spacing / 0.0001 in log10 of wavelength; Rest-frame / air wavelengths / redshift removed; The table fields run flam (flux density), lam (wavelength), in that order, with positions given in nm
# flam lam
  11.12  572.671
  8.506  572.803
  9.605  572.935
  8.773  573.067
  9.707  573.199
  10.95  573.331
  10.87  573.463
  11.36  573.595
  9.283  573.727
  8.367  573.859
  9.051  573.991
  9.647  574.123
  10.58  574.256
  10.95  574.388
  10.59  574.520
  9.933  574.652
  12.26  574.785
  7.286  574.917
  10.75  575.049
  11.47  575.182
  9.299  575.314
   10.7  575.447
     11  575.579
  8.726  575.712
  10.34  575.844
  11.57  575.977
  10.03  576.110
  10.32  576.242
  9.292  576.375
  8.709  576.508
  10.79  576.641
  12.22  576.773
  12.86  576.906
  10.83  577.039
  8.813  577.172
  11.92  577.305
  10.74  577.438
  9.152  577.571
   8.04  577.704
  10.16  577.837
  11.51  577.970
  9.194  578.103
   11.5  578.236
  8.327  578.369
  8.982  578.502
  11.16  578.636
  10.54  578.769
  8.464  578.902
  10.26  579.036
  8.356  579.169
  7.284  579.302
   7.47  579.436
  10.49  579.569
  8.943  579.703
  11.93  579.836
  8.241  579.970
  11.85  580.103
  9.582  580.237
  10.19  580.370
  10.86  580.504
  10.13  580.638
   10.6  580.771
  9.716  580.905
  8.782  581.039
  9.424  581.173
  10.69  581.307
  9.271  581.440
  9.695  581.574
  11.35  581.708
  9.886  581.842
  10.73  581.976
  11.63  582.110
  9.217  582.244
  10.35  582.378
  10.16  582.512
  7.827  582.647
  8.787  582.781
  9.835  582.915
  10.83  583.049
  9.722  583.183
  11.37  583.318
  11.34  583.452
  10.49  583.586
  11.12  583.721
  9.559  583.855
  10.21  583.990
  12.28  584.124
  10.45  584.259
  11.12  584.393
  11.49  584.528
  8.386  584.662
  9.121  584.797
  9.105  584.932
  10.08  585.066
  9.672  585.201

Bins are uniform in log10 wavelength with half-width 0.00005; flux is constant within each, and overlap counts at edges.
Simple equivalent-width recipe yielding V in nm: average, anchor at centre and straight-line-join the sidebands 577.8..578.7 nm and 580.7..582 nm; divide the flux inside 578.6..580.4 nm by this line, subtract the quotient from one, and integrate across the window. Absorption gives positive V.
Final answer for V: 0.09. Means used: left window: 10.1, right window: 10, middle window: 9.59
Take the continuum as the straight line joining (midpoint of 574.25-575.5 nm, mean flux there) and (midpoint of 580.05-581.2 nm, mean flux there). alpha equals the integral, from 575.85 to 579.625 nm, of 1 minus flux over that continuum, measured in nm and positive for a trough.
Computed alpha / 0.10 nm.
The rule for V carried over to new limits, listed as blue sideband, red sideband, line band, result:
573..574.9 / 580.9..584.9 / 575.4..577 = -0.070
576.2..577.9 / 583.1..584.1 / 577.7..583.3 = 0.334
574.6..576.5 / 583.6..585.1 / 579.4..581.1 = 0.045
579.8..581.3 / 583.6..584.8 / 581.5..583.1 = 0.042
